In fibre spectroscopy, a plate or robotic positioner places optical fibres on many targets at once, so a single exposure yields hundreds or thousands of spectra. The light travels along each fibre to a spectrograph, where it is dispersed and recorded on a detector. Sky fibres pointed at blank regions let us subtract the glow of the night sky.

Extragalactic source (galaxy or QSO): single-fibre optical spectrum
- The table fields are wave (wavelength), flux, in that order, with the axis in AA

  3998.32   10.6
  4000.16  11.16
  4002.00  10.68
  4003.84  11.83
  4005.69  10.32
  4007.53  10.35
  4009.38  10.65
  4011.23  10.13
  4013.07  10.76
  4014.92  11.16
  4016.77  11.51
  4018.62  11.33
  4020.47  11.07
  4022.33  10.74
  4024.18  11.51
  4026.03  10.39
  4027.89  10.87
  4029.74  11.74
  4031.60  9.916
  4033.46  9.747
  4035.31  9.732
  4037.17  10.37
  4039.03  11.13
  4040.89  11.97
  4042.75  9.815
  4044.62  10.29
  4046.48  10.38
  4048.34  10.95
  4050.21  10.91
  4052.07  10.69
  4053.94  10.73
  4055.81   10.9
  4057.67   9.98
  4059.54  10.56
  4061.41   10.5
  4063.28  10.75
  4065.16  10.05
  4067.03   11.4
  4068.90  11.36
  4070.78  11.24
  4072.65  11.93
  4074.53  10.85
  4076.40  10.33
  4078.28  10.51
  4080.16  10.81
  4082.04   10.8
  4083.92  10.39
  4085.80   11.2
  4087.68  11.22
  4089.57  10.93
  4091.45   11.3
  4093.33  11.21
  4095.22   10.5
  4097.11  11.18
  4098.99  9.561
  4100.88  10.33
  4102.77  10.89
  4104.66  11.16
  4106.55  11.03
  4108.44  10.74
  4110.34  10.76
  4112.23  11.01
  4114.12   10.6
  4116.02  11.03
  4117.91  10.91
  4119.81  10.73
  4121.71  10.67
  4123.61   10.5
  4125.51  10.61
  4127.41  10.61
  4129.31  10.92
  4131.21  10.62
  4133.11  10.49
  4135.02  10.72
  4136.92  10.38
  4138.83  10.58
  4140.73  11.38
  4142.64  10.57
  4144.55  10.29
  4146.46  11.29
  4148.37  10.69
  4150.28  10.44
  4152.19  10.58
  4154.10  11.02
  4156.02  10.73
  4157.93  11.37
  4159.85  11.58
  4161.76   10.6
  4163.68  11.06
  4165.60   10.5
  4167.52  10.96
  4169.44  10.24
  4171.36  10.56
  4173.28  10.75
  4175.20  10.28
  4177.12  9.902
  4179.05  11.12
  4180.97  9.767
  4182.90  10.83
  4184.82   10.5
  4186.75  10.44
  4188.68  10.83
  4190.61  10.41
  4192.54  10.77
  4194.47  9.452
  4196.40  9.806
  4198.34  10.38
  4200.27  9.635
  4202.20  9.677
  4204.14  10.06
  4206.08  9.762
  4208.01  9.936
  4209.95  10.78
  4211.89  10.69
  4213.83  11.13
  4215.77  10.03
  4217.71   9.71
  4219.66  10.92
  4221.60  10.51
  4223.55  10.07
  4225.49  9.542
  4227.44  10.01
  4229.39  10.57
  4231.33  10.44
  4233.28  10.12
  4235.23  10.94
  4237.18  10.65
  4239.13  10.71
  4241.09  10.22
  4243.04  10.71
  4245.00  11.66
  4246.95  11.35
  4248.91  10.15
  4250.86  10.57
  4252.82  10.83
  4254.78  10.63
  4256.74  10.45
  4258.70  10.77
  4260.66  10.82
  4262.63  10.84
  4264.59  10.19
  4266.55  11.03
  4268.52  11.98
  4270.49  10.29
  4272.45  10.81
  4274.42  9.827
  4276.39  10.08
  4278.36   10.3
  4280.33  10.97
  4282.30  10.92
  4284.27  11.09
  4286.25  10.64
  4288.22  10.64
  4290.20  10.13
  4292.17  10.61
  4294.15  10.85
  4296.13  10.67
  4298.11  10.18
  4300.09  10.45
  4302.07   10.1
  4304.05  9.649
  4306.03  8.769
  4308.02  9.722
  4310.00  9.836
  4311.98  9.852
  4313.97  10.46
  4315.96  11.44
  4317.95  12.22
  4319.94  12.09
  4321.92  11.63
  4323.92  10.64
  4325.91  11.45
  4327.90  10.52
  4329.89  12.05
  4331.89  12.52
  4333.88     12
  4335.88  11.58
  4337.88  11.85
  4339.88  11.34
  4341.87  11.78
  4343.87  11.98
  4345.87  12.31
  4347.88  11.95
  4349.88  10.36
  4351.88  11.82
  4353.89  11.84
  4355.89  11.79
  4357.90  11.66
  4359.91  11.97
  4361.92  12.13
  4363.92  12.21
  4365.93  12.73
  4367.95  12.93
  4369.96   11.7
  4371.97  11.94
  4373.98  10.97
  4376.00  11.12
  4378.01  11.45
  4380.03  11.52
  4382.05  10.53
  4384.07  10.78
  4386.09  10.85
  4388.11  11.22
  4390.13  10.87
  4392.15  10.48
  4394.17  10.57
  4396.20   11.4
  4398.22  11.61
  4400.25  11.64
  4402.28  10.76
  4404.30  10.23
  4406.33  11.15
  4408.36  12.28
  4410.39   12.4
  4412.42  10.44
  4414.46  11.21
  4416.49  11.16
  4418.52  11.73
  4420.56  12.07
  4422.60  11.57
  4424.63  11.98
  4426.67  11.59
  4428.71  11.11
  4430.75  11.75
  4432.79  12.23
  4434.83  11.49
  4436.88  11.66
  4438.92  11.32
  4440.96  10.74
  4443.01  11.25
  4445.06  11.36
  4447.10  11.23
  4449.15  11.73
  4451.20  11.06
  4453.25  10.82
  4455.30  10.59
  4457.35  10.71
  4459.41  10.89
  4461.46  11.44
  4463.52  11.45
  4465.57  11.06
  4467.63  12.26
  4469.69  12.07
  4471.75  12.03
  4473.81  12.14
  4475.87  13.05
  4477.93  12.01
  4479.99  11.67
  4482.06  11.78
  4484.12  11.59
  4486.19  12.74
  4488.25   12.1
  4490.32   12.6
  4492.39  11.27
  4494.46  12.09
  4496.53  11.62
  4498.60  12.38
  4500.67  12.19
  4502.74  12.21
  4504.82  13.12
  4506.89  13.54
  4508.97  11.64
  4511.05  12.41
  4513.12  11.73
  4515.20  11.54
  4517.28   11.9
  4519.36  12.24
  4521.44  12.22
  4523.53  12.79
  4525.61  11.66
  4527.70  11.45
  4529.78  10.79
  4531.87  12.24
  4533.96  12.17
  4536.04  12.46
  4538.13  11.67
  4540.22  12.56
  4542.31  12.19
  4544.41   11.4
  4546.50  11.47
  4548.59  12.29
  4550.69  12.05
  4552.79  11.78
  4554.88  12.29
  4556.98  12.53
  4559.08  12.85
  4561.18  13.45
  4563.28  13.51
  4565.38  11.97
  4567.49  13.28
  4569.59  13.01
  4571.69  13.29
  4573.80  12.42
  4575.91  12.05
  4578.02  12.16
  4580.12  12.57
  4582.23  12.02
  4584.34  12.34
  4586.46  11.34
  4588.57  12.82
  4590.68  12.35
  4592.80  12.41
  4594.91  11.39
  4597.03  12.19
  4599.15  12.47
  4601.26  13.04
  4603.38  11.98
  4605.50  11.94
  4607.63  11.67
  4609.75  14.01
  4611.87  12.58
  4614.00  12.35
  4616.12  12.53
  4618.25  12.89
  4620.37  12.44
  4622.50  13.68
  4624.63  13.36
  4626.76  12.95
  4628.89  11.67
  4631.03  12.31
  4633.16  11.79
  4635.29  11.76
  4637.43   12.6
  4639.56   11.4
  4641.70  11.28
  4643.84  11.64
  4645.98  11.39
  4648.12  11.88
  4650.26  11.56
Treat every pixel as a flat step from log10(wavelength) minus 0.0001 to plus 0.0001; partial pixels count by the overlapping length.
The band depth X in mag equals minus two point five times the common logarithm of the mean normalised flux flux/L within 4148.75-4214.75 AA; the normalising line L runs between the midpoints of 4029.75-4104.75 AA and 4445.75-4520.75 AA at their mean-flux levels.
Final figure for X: 0.055 mag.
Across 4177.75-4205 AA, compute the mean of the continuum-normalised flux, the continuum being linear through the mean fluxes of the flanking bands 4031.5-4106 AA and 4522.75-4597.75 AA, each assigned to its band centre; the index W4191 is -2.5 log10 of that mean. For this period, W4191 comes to 0.086 mag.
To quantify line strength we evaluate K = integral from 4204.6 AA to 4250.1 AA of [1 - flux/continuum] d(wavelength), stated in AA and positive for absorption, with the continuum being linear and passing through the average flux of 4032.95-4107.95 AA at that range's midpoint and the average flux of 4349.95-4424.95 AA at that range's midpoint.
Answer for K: 2.6 AA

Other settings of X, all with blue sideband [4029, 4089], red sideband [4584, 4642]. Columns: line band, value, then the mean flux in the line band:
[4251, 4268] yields 0.06 mag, 10.7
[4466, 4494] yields -0.01 mag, 12.1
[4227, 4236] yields 0.08 mag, 10.4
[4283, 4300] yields 0.08 mag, 10.6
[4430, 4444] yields 0.03 mag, 11.5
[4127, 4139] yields 0.03 mag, 10.6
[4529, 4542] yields 0.01 mag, 12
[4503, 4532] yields 0.00 mag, 12.1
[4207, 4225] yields 0.08 mag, 10.4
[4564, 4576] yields -0.04 mag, 12.7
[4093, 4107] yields 0.01 mag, 10.7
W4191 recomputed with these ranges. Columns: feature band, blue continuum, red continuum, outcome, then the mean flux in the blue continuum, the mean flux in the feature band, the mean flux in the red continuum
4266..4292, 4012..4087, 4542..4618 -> 0.080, 10.8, 10.7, 12.4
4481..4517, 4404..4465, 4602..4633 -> -0.032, 11.4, 12.1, 12.6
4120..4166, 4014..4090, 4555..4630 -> 0.033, 10.8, 10.8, 12.6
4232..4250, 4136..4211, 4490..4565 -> 0.011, 10.5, 10.7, 12.2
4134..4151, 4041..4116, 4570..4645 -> 0.026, 10.8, 10.7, 12.3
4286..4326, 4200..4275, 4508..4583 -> 0.034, 10.5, 10.6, 12.2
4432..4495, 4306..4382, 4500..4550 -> 0.024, 11.5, 11.6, 12.1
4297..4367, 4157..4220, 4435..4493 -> -0.024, 10.4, 11.3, 11.6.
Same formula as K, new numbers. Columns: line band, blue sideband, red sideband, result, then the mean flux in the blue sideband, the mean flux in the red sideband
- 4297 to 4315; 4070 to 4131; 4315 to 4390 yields 2.5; 10.8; 11.6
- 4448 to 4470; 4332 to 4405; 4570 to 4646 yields 1.1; 11.5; 12.3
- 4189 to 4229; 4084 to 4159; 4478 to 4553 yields 3.2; 10.8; 12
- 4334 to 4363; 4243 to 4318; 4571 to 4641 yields -2.2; 10.6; 12.4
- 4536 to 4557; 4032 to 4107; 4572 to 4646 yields 0.2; 10.7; 12.3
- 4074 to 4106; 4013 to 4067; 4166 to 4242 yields -0.5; 10.7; 10.3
